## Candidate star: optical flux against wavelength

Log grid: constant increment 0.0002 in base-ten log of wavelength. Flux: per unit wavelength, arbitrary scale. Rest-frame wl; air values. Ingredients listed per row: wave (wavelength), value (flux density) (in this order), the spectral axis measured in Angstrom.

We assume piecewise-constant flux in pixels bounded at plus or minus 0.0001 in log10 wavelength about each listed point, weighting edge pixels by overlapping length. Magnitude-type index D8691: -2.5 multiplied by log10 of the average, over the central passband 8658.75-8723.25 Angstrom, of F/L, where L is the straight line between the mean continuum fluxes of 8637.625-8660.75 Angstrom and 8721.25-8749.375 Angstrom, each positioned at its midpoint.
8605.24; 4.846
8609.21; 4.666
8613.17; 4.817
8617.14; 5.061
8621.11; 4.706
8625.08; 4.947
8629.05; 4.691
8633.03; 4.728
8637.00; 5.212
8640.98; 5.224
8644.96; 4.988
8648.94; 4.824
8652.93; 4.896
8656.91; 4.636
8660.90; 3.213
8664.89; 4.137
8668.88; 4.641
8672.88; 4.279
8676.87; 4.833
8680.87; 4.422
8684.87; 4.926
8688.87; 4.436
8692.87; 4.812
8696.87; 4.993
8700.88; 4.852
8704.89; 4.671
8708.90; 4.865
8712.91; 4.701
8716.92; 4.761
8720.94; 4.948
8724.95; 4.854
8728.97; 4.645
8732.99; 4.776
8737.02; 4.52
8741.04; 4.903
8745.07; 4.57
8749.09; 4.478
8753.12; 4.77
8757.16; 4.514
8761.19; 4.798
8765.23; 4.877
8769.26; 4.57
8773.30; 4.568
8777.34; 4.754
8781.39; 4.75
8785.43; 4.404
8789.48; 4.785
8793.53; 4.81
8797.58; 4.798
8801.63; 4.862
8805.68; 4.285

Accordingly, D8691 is 0.04 mag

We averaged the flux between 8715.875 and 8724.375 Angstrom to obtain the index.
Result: 4.87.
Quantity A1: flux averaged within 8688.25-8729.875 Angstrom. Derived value 4.79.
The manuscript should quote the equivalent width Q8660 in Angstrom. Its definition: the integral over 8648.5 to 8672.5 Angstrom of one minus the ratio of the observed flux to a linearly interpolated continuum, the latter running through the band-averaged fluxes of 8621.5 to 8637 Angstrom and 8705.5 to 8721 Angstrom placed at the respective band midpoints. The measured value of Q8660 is 2.3 Angstrom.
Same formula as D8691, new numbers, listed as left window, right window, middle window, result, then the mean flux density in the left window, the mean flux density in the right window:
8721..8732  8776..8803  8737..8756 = 0.027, 4.79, 4.73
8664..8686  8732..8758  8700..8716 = -0.040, 4.54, 4.65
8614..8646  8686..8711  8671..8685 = 0.057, 4.94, 4.78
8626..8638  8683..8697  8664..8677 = 0.082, 4.86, 4.77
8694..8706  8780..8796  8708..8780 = 0.013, 4.85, 4.69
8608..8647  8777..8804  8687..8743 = 0.010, 4.91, 4.73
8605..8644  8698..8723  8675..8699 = 0.021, 4.89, 4.81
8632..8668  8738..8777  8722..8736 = -0.020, 4.65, 4.67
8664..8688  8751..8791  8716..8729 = -0.050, 4.55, 4.68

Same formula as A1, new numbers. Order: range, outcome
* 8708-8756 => 4.73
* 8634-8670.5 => 4.64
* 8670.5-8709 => 4.7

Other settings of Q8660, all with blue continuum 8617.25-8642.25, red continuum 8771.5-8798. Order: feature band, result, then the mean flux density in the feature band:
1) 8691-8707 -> 0.0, 4.83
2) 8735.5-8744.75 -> 0.1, 4.7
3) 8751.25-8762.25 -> 0.1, 4.68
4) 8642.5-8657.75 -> 0.1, 4.86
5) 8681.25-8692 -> 0.4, 4.66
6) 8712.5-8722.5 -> 0.0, 4.81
